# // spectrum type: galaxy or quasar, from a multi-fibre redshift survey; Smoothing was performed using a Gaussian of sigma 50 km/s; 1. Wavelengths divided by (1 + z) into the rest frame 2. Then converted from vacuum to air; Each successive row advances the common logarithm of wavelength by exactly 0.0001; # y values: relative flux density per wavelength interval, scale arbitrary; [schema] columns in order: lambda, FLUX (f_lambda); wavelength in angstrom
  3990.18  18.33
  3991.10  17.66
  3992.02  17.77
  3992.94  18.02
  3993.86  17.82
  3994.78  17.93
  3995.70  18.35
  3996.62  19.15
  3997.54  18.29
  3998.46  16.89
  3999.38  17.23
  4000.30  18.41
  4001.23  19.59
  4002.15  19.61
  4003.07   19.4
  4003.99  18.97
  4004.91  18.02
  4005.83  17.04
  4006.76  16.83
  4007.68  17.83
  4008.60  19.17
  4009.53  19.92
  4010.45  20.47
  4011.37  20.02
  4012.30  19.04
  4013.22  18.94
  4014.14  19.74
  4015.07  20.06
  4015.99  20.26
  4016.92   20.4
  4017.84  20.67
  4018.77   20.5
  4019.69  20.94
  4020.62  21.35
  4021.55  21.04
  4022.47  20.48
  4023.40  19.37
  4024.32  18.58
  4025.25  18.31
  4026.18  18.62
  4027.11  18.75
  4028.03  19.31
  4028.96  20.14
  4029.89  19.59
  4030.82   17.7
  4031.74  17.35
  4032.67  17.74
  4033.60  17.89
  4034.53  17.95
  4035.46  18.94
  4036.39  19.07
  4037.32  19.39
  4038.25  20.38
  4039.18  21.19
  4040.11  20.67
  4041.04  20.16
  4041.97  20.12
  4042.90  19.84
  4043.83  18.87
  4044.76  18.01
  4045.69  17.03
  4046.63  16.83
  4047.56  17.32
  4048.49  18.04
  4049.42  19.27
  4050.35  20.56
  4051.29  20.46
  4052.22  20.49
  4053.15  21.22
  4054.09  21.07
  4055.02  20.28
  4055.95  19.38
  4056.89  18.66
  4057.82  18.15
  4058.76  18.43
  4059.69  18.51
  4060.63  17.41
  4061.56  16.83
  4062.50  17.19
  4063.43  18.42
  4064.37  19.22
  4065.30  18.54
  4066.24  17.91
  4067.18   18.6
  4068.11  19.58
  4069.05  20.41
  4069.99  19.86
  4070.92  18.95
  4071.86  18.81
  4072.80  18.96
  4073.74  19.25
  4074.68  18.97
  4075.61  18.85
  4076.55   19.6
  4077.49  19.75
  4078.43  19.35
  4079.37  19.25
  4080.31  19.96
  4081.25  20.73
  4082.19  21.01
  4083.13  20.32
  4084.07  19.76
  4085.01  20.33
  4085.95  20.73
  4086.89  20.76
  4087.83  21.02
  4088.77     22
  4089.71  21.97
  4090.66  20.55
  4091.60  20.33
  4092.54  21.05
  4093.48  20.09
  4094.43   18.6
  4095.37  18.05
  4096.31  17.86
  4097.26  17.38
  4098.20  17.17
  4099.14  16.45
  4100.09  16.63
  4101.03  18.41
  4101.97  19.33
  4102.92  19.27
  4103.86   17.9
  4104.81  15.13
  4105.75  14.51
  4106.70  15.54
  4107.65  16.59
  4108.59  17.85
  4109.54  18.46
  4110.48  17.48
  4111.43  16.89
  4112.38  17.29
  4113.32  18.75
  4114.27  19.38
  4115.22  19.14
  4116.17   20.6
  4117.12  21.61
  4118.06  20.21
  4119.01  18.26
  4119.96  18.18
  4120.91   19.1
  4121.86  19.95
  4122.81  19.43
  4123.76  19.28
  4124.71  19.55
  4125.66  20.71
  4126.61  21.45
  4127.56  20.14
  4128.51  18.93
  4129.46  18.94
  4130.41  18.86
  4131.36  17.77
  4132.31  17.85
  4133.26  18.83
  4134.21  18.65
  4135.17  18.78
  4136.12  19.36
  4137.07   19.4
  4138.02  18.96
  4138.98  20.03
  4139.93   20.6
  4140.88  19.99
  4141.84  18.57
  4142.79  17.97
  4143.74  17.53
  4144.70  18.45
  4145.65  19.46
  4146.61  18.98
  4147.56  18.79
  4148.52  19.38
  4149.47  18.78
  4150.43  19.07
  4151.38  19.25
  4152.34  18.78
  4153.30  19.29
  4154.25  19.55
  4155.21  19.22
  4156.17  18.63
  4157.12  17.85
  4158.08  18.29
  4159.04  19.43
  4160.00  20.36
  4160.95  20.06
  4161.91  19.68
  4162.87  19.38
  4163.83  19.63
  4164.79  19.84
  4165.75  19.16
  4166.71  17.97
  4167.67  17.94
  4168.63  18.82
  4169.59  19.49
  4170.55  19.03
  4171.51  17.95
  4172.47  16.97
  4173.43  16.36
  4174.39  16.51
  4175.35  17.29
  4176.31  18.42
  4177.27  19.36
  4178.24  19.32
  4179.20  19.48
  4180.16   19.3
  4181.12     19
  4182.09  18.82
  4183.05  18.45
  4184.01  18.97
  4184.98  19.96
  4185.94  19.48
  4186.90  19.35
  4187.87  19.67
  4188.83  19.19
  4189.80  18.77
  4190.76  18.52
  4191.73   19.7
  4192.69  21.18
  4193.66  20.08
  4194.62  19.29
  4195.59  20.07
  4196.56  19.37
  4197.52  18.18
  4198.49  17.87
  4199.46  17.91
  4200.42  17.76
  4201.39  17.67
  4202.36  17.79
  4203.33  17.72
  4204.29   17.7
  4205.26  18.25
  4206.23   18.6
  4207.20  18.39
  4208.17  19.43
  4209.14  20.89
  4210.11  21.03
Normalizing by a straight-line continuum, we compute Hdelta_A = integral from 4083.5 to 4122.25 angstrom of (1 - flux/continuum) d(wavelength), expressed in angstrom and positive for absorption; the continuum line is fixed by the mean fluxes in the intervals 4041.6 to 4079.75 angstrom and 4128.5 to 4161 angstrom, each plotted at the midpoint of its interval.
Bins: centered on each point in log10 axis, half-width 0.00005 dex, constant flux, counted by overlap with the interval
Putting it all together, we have 0.4 angstrom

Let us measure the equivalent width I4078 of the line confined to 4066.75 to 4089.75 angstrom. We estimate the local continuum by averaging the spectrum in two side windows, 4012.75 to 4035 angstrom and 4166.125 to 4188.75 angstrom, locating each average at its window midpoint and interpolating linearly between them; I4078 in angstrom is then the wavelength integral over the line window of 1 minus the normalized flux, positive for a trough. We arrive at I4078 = -1.0 angstrom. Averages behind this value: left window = 19.4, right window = 18.6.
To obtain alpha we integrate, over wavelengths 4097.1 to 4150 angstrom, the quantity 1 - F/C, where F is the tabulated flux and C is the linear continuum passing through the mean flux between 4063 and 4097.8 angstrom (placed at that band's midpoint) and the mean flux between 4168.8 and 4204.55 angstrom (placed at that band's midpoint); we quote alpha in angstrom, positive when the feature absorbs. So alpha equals 1.7 angstrom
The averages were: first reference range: 19.6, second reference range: 18.7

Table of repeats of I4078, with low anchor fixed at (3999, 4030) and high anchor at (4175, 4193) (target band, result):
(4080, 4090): -0.77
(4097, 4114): 1.73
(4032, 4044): -0.02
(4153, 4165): -0.07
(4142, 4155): 0.23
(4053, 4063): 0.29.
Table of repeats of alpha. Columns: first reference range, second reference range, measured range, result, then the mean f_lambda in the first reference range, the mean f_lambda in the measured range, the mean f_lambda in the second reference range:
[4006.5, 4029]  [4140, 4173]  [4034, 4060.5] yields 0.3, 19.6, 19.3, 18.9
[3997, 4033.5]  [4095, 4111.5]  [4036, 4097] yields -4.7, 19.1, 19.4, 17.3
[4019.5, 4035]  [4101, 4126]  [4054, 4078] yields -0.1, 19.1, 18.9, 18.5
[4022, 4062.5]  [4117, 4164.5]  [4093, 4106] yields 1.0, 19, 17.7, 19.2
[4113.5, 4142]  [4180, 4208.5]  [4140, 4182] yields 0.7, 19.4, 18.8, 18.9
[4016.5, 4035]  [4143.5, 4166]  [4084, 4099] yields -0.4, 19.3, 19.8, 19.1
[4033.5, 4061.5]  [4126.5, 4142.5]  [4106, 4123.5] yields 0.6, 19.2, 18.5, 19.2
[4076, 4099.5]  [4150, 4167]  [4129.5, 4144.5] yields 0.4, 19.8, 18.9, 19.2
